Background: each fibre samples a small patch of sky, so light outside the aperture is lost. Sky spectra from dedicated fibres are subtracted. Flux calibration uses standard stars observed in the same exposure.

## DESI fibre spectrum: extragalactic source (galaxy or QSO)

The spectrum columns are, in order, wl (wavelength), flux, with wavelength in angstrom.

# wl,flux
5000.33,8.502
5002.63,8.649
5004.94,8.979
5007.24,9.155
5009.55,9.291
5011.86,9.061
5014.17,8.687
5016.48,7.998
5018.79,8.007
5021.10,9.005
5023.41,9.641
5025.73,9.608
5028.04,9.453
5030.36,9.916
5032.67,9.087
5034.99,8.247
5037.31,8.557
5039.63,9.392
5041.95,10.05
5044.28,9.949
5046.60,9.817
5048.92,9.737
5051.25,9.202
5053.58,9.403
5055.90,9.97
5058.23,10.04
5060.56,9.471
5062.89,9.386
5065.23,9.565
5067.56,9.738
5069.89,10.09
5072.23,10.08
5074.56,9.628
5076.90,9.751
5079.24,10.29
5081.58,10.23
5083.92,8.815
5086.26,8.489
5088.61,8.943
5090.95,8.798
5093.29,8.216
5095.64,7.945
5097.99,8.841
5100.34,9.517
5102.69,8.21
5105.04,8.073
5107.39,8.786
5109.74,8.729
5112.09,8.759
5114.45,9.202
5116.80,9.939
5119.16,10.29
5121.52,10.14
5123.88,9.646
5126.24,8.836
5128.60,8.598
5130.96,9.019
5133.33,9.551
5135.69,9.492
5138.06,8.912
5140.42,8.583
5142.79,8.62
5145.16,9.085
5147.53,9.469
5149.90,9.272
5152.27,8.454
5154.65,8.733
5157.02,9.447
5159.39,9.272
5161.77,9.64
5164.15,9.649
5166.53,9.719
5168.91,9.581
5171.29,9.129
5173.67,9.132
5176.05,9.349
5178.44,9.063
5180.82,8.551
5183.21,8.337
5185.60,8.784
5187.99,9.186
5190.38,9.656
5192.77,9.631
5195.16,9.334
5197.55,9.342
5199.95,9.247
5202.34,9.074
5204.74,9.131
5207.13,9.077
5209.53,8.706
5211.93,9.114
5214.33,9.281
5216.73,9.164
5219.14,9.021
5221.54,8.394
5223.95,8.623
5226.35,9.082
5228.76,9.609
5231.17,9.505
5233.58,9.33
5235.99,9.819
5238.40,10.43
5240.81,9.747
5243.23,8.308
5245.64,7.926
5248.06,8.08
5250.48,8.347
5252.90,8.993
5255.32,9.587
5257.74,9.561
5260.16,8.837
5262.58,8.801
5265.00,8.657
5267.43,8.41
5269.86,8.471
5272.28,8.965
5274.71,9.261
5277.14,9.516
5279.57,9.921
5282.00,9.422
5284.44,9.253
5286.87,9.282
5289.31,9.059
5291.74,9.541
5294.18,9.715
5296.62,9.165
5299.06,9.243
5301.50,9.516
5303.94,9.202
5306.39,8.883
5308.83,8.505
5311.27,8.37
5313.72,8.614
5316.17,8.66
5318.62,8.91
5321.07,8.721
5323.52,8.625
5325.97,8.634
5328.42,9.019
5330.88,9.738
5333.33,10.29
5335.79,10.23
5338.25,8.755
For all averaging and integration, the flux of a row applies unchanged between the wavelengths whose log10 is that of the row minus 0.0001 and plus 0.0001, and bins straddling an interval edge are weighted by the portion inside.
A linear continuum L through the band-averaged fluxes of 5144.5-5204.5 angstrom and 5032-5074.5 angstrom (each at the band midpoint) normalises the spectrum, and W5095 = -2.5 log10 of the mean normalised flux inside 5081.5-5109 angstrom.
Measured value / 0.09 mag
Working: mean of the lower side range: 9.55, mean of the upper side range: 9.21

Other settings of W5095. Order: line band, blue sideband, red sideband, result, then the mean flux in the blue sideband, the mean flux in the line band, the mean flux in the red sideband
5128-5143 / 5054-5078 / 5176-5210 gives 0.05 mag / 9.76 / 9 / 9.1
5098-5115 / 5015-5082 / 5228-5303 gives 0.08 mag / 9.48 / 8.74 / 9.17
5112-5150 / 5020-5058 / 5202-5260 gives 0.00 mag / 9.46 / 9.27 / 9.07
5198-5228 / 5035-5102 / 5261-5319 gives 0.02 mag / 9.39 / 9.01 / 9.06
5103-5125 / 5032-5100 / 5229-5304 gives 0.01 mag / 9.37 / 9.24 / 9.16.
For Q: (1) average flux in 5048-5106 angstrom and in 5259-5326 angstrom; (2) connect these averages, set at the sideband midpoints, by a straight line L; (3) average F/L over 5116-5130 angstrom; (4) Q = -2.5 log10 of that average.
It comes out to -0.04 mag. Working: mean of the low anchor 9.3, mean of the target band 9.55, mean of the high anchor 9.01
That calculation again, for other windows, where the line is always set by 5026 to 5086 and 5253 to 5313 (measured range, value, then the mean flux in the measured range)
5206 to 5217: 0.02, 9.06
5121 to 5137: 0.02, 9.29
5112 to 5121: -0.03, 9.68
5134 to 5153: 0.05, 9.02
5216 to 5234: 0.02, 9.08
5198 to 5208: 0.02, 9.15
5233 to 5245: -0.03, 9.46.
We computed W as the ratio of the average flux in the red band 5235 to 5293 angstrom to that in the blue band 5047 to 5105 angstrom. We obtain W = 0.97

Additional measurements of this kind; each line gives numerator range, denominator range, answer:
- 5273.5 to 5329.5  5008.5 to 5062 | 0.98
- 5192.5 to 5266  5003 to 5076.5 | 0.97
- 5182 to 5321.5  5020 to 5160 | 0.98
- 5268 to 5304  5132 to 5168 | 1.01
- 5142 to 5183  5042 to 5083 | 0.94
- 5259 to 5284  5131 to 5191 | 0.99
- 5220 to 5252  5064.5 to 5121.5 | 0.98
